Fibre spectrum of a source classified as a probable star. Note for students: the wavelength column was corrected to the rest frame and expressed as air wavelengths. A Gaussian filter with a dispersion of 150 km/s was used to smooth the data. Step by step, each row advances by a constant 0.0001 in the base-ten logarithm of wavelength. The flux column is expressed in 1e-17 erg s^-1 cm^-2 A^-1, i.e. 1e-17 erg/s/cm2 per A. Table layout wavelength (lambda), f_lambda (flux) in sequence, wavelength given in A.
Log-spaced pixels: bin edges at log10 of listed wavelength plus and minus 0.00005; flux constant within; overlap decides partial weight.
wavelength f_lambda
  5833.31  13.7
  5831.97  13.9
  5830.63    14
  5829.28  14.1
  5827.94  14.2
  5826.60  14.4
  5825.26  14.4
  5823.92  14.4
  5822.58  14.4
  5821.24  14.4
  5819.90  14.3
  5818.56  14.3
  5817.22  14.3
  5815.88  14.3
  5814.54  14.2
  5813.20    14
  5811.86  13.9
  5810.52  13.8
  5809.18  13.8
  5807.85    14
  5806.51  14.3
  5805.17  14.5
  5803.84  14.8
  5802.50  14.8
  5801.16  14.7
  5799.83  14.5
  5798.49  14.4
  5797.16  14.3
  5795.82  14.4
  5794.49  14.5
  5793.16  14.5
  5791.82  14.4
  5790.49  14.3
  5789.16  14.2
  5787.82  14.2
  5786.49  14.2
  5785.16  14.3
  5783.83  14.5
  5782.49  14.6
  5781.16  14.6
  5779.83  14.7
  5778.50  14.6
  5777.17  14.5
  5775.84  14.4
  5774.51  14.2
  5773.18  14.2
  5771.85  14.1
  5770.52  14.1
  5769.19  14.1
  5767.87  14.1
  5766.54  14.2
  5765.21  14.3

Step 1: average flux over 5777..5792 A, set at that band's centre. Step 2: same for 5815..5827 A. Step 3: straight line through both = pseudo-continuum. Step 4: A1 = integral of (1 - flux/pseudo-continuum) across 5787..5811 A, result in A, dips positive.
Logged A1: 0.06 A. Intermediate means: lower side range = 14.4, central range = 14.4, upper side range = 14.4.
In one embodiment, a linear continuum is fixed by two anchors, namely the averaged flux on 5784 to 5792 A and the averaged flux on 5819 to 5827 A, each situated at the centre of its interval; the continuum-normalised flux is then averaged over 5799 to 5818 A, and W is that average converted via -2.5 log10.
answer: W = 0.01 mag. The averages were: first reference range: 14.3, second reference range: 14.4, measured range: 14.3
